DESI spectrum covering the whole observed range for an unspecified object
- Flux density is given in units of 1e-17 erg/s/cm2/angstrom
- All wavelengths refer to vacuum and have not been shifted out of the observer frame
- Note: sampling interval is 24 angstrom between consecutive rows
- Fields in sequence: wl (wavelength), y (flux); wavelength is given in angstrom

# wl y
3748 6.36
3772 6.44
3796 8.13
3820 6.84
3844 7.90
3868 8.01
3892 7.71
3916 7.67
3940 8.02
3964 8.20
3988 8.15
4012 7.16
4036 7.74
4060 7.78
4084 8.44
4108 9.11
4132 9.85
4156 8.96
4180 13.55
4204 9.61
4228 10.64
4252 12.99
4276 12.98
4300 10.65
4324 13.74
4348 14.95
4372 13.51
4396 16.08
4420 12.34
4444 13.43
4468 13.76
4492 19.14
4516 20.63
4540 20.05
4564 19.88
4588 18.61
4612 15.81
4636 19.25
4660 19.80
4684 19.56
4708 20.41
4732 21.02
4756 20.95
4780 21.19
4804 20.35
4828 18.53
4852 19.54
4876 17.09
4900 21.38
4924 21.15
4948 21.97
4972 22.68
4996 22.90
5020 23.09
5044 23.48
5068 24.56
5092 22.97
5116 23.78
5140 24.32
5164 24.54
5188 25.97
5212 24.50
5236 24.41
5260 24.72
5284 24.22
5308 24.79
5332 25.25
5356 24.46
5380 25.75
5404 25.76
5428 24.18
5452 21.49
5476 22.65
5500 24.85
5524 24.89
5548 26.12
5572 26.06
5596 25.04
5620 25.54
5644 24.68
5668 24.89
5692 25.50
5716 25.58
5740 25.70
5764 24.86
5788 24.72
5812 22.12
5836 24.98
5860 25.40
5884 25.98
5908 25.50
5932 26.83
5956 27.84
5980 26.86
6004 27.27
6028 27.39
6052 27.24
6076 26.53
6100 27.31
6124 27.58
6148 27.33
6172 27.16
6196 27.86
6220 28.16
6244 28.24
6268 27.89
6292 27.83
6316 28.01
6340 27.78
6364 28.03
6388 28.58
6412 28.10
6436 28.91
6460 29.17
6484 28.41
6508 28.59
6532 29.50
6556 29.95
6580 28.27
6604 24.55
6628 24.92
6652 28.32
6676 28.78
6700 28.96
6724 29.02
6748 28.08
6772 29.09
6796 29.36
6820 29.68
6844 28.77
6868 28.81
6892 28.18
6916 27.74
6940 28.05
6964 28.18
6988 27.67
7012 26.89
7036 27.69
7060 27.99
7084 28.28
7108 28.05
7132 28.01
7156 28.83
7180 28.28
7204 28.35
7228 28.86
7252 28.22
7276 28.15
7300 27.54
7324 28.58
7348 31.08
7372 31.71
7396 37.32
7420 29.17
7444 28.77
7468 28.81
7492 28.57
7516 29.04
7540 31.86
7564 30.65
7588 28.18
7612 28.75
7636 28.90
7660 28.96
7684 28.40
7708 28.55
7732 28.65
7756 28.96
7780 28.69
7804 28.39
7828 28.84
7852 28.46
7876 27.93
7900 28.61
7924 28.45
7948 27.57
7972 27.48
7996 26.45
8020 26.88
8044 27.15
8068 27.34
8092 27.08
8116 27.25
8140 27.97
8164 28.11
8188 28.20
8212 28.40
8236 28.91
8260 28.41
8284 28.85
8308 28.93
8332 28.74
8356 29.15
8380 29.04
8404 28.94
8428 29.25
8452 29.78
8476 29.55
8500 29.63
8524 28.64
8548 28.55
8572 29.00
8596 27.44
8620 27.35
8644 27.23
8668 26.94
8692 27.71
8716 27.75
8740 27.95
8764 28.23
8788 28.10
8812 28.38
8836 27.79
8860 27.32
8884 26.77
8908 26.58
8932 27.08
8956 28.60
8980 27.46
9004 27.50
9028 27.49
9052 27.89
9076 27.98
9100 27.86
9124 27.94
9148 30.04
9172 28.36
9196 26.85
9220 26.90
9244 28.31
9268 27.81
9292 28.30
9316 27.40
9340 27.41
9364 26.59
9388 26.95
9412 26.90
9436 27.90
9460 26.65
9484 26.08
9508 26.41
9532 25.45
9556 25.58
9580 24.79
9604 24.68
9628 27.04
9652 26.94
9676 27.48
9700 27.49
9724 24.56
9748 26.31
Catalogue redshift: 0.12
